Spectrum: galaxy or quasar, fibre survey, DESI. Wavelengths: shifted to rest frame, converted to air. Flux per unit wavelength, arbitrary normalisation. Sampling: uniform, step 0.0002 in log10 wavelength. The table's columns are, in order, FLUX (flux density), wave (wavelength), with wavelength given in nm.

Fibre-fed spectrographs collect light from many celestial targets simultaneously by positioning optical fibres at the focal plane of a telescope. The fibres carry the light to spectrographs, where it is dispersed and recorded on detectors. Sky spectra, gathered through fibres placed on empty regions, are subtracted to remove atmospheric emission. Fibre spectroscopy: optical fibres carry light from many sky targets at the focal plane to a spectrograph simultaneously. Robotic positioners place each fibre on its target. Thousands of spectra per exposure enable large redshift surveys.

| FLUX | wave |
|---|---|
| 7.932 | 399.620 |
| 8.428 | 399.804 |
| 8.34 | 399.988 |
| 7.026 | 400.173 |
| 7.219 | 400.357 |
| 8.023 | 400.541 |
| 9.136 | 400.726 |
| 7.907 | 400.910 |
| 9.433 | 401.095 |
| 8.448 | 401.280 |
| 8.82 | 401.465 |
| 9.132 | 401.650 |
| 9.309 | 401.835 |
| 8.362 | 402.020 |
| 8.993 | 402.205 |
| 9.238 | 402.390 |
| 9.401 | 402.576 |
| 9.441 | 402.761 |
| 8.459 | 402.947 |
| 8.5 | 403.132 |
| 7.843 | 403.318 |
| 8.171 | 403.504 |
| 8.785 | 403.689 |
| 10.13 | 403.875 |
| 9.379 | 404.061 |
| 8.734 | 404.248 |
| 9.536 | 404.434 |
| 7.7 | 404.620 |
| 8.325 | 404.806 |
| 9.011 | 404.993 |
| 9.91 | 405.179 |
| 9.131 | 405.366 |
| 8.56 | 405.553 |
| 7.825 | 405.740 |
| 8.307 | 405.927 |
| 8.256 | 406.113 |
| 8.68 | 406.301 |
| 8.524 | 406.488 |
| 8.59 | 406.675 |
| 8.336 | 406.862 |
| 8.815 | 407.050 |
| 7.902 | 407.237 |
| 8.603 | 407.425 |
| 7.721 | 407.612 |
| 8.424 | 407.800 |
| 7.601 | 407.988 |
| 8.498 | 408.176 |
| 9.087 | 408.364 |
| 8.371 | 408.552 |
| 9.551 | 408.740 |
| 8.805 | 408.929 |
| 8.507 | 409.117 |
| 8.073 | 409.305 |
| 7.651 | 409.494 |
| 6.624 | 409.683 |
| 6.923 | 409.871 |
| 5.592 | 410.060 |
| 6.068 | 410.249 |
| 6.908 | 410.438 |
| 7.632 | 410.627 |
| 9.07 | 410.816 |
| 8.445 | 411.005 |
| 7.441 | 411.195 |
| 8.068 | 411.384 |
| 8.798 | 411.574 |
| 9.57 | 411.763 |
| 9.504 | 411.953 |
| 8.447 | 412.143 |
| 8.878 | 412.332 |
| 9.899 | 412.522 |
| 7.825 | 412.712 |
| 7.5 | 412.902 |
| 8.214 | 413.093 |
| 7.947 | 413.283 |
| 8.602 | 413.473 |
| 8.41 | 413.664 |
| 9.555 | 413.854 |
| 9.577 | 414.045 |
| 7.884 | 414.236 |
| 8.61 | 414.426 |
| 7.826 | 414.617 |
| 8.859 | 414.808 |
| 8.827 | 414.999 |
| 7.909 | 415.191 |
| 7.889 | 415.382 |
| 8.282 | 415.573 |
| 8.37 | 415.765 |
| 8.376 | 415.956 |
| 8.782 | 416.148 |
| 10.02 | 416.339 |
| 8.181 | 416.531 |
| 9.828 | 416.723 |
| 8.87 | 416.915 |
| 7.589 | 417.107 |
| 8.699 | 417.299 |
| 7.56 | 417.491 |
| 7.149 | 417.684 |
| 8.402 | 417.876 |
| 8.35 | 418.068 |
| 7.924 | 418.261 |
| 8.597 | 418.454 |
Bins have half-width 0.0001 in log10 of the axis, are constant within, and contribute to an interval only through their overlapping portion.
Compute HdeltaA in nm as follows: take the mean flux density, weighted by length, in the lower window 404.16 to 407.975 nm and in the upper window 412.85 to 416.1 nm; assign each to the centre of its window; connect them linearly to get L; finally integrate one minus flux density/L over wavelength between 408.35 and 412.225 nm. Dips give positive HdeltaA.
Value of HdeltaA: 0.20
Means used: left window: 8.52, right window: 8.41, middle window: 8.03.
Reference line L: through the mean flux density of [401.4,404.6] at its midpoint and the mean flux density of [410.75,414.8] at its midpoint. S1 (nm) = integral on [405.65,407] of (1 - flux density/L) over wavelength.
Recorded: 0.07 nm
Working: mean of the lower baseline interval 8.93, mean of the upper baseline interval 8.58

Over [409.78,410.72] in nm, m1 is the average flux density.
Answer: 6.62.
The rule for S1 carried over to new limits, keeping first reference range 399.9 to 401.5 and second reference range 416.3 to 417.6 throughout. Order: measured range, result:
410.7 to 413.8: -0.02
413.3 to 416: 0.02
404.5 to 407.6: -0.06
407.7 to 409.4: -0.03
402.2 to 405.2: -0.21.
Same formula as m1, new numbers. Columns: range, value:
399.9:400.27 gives 7.66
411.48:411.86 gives 9.19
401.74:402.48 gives 8.98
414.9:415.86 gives 8.25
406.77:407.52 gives 8.41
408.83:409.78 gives 7.93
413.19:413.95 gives 8.63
